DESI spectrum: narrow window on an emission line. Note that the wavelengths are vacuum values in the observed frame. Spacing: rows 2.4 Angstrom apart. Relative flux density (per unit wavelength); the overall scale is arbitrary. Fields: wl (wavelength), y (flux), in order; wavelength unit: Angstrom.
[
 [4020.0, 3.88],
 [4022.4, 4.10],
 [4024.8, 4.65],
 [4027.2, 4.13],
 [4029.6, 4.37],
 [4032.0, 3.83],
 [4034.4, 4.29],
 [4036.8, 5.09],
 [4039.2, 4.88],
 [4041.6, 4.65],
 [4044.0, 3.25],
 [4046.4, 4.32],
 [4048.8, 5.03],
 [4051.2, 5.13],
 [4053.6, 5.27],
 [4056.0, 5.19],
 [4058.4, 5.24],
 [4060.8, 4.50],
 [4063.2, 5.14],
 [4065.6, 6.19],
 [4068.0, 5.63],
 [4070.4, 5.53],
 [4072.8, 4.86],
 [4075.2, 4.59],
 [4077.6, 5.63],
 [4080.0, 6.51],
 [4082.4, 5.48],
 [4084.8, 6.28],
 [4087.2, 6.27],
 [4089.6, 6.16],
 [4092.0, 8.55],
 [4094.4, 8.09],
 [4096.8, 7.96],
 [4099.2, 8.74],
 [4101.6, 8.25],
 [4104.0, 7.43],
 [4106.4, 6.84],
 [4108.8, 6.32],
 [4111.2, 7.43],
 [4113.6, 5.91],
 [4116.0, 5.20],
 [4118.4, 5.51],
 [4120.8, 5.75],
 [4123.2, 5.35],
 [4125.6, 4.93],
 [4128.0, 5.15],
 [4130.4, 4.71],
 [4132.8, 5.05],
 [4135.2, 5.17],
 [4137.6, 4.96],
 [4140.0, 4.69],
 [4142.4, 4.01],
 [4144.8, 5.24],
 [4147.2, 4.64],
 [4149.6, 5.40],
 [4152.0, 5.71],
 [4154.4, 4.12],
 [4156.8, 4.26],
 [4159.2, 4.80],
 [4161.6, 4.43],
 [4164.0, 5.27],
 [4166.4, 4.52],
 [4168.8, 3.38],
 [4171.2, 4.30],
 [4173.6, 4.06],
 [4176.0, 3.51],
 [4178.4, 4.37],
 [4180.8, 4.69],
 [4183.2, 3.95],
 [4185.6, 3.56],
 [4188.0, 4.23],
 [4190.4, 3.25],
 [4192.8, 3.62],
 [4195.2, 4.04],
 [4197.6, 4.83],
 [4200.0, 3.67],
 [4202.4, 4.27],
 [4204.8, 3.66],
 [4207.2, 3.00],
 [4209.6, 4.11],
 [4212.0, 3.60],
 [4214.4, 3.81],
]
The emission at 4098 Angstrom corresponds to C III] 1909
